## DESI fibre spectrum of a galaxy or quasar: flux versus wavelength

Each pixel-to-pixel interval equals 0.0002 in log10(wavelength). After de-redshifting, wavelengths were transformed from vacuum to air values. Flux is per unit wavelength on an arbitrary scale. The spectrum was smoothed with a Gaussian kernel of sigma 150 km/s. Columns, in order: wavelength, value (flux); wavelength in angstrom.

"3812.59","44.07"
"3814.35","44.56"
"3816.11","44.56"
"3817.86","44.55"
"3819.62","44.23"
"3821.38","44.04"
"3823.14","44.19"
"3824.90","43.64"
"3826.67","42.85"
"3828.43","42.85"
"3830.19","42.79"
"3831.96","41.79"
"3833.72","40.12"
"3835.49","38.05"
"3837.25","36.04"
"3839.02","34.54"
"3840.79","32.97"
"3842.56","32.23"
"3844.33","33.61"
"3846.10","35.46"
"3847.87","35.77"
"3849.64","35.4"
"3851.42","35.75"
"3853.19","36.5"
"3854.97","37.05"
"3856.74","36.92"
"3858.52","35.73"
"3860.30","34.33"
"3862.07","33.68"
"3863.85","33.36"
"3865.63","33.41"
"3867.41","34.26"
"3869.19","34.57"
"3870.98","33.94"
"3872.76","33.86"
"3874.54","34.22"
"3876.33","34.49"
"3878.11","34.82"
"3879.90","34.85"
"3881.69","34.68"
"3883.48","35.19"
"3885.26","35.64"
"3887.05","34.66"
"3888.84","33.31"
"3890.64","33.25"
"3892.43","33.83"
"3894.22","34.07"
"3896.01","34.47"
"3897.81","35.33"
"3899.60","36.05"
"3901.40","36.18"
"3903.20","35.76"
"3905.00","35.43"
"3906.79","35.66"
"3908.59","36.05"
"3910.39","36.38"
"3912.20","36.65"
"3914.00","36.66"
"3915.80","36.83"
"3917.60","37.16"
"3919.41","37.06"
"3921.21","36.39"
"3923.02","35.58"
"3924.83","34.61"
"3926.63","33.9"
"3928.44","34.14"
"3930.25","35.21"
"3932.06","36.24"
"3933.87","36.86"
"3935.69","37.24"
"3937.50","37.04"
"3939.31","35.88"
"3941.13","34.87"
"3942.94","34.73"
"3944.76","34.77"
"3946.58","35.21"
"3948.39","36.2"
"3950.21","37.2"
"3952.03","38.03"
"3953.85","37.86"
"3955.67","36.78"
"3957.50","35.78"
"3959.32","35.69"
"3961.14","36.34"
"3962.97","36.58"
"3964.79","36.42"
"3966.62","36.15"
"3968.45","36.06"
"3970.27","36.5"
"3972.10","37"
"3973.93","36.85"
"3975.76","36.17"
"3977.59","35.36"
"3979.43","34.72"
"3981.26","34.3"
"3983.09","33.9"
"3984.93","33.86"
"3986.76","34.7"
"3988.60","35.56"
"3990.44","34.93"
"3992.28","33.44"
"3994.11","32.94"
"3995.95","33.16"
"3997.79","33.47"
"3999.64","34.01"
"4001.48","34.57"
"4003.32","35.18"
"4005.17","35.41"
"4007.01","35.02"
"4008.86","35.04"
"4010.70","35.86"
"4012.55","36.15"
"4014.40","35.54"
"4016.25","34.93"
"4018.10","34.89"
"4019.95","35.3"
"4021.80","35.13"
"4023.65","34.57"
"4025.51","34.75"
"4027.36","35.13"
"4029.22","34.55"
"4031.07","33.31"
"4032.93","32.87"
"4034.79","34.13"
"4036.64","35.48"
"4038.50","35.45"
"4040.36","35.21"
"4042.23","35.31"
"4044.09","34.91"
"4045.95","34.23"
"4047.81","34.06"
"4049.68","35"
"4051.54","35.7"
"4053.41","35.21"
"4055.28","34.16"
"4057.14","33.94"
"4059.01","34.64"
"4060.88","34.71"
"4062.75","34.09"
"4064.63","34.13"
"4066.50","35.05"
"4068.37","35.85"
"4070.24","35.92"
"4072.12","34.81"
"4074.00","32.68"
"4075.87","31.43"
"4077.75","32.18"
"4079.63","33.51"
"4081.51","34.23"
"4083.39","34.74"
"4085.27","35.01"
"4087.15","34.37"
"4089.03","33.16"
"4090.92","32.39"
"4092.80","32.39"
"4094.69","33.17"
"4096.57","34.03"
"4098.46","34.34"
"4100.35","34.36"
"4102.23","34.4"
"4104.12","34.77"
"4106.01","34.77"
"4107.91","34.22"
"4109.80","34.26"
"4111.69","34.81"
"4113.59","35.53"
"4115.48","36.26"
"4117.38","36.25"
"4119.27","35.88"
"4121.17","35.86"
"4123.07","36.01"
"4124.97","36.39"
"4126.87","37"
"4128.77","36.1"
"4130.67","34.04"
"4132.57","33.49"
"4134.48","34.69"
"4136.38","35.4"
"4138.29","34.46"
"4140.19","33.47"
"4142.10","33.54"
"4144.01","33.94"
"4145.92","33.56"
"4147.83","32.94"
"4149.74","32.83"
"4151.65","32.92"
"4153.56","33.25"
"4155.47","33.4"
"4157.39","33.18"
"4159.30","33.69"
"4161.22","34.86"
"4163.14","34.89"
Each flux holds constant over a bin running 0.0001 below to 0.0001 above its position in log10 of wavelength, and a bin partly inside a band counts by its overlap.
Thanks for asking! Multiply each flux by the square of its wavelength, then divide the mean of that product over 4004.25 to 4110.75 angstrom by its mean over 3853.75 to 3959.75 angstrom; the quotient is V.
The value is 1.05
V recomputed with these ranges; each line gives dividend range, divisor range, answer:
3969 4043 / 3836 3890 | 1.08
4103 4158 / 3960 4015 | 1.06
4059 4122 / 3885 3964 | 1.04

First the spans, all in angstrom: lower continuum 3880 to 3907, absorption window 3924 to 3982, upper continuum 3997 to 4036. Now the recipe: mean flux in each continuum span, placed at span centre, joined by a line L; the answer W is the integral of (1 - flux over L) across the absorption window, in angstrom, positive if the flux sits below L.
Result -1.9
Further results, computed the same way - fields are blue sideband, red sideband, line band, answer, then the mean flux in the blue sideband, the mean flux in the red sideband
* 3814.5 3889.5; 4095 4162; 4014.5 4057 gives 0.8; 37.1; 34.5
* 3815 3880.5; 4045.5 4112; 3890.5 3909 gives 0.8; 37.4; 34.2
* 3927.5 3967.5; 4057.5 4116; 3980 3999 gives 0.8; 36.1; 34.2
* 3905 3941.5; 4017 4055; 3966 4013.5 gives 0.4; 36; 34.7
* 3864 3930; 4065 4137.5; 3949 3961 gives -0.7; 35.1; 34.6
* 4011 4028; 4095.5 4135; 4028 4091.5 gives 1.5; 35.2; 35.1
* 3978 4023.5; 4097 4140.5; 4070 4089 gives 0.6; 34.7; 35.1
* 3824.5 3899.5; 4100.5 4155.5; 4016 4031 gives 0.1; 35.8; 34.7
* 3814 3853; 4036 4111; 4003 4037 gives 0.5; 39.4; 34.3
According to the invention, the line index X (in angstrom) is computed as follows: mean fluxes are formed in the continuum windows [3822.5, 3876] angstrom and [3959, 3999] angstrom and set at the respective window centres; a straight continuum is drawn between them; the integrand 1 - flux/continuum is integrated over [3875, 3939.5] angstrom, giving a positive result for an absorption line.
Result 0.8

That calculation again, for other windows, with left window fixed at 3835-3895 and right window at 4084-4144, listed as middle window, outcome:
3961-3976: -0.77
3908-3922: -0.80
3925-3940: -0.46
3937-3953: -0.59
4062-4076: 0.11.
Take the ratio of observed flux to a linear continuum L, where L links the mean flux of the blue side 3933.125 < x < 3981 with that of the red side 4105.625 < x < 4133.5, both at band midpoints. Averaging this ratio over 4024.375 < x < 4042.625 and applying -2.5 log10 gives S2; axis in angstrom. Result 0.04 mag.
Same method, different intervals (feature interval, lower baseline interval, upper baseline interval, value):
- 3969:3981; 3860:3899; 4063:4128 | -0.05 mag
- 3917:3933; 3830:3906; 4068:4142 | -0.02 mag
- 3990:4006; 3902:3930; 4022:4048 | 0.03 mag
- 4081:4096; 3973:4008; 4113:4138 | 0.05 mag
